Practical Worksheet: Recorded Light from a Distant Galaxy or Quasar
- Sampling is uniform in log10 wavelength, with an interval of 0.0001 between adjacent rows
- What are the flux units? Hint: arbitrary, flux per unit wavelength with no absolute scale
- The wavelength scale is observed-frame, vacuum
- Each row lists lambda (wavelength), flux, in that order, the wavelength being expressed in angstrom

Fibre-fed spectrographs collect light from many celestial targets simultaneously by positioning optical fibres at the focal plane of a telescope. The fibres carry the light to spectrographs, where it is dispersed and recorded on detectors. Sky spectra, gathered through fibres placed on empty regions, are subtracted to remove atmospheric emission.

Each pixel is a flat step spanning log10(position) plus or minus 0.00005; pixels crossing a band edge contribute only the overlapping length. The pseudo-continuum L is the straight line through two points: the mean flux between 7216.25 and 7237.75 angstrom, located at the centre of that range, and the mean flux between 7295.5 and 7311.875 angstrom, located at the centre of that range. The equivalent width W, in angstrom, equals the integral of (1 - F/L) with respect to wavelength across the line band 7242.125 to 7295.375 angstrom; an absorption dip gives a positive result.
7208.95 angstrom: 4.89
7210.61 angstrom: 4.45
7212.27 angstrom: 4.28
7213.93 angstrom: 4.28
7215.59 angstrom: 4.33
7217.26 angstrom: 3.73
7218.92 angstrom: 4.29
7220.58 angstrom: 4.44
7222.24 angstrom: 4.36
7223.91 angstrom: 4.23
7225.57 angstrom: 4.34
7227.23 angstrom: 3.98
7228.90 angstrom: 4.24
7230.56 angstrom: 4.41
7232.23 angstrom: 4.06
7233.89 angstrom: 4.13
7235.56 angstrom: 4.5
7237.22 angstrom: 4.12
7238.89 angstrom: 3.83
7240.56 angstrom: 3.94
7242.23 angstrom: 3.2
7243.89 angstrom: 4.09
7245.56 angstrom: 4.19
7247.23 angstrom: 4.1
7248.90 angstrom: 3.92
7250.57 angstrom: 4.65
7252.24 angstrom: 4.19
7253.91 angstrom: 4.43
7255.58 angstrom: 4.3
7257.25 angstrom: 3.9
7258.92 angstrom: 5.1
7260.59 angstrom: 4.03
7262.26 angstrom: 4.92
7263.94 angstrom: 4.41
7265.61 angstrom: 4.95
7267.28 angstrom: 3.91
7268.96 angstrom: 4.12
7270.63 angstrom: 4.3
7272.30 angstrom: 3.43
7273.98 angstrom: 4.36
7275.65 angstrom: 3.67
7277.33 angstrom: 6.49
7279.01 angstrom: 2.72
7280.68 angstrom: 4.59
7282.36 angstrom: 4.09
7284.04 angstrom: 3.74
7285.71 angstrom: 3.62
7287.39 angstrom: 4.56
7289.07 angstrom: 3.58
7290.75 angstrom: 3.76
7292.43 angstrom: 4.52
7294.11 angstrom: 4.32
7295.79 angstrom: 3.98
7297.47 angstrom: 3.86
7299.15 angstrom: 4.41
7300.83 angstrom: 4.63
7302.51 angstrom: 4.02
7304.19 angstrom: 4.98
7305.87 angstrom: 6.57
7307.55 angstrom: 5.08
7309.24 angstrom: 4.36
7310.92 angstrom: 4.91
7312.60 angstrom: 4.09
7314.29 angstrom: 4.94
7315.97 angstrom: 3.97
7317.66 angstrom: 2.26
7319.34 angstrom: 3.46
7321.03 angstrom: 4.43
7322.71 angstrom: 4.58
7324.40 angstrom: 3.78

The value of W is 3.27 angstrom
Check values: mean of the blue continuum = 4.22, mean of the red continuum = 4.7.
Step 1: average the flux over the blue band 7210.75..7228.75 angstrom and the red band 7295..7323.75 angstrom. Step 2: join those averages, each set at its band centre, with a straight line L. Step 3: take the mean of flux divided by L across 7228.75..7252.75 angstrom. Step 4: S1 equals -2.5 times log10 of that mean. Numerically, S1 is 0.04 mag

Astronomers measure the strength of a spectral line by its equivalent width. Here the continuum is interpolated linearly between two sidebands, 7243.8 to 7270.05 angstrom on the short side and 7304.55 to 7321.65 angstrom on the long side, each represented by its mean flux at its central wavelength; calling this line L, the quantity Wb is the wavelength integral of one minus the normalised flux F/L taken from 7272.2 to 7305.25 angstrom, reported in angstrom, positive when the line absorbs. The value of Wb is 1.4 angstrom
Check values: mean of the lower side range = 4.33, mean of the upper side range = 4.42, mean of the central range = 4.2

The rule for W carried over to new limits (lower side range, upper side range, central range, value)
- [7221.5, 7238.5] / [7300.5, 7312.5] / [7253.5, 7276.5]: 1.32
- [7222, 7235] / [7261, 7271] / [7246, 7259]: 0.22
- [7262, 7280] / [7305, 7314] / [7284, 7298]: 1.93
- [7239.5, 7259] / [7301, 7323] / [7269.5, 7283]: 0.17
